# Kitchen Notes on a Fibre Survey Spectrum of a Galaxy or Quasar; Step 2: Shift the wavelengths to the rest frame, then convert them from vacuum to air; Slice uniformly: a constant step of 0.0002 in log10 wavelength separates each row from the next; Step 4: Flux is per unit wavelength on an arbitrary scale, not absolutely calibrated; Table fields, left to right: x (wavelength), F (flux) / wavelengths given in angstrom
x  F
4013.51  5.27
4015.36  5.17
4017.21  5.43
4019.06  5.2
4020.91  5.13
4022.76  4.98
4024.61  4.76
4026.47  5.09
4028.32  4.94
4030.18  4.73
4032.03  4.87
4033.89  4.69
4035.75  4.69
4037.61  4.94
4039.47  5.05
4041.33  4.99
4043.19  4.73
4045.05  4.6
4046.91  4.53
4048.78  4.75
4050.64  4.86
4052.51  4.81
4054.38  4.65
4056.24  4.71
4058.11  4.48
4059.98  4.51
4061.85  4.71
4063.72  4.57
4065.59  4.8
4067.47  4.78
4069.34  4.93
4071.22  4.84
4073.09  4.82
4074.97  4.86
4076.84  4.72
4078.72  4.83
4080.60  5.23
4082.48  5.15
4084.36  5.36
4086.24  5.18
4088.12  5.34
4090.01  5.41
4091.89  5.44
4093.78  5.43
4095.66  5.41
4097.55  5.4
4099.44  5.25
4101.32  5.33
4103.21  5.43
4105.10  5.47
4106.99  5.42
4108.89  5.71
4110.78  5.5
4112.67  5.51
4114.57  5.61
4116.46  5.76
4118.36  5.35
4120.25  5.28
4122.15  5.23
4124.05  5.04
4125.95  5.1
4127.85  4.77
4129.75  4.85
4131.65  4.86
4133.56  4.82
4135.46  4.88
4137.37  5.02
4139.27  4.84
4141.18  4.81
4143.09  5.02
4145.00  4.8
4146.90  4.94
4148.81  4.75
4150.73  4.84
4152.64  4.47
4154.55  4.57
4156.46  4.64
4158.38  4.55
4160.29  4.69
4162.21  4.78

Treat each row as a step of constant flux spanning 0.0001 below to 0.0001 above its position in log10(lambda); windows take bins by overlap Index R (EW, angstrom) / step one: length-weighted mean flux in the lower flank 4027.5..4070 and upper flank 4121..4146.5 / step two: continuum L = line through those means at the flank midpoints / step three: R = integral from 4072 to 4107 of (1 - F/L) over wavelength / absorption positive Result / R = -2.84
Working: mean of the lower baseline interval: 4.75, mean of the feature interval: 5.23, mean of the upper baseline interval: 4.93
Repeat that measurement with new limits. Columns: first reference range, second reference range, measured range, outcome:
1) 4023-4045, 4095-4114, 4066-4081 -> 0.9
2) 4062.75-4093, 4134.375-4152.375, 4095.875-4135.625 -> -2.8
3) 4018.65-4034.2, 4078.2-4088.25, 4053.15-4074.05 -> 1.6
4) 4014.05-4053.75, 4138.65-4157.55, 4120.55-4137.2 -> -0.6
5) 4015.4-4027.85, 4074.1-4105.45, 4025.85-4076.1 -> 3.8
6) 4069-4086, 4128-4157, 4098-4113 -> -1.7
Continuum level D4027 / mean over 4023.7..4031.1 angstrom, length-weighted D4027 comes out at 4.88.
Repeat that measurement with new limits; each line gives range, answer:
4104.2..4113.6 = 5.52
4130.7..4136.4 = 4.85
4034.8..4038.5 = 4.81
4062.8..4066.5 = 4.69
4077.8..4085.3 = 5.14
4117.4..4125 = 5.23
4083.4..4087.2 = 5.28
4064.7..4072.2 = 4.84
